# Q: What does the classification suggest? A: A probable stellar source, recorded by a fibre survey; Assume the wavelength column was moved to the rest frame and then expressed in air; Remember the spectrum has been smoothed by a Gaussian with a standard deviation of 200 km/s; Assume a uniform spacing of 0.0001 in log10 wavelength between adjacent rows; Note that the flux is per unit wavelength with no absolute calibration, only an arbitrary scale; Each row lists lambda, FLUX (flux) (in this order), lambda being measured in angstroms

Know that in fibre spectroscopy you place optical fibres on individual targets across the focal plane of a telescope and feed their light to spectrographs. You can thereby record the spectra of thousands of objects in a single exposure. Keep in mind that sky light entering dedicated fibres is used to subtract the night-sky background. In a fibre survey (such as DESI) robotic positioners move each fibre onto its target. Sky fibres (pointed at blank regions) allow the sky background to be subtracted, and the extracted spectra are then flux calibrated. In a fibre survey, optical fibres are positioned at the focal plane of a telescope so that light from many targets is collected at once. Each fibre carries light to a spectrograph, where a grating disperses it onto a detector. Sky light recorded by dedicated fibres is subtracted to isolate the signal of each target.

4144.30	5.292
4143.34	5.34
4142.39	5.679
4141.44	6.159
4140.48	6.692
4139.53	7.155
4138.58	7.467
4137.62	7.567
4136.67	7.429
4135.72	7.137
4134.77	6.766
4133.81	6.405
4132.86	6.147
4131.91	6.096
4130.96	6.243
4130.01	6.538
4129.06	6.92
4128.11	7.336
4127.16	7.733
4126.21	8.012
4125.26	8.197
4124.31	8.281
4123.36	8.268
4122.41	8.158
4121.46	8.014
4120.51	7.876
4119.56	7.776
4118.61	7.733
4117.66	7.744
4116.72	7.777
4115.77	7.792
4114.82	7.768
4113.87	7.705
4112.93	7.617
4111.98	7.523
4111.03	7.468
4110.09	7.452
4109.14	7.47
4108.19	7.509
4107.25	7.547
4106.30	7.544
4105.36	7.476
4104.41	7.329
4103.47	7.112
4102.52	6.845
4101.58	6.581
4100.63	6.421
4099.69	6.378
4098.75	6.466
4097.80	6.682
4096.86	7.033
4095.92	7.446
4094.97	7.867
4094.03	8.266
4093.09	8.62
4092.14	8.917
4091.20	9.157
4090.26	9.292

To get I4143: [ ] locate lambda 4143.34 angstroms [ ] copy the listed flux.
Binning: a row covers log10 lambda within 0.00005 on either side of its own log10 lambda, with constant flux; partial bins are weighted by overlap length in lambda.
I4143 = 5.34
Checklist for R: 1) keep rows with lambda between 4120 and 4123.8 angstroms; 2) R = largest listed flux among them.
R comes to 8.268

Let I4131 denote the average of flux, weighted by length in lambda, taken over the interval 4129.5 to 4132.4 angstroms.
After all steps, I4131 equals 6.31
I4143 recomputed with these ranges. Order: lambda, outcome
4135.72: 7.137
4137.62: 7.567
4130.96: 6.243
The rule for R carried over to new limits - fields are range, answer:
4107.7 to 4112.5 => 7.523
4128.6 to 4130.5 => 6.92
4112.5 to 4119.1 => 7.792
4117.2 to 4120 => 7.776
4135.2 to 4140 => 7.567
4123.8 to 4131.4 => 8.281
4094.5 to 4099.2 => 7.867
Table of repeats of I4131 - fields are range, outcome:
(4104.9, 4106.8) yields 7.51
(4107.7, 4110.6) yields 7.49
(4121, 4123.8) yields 8.14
